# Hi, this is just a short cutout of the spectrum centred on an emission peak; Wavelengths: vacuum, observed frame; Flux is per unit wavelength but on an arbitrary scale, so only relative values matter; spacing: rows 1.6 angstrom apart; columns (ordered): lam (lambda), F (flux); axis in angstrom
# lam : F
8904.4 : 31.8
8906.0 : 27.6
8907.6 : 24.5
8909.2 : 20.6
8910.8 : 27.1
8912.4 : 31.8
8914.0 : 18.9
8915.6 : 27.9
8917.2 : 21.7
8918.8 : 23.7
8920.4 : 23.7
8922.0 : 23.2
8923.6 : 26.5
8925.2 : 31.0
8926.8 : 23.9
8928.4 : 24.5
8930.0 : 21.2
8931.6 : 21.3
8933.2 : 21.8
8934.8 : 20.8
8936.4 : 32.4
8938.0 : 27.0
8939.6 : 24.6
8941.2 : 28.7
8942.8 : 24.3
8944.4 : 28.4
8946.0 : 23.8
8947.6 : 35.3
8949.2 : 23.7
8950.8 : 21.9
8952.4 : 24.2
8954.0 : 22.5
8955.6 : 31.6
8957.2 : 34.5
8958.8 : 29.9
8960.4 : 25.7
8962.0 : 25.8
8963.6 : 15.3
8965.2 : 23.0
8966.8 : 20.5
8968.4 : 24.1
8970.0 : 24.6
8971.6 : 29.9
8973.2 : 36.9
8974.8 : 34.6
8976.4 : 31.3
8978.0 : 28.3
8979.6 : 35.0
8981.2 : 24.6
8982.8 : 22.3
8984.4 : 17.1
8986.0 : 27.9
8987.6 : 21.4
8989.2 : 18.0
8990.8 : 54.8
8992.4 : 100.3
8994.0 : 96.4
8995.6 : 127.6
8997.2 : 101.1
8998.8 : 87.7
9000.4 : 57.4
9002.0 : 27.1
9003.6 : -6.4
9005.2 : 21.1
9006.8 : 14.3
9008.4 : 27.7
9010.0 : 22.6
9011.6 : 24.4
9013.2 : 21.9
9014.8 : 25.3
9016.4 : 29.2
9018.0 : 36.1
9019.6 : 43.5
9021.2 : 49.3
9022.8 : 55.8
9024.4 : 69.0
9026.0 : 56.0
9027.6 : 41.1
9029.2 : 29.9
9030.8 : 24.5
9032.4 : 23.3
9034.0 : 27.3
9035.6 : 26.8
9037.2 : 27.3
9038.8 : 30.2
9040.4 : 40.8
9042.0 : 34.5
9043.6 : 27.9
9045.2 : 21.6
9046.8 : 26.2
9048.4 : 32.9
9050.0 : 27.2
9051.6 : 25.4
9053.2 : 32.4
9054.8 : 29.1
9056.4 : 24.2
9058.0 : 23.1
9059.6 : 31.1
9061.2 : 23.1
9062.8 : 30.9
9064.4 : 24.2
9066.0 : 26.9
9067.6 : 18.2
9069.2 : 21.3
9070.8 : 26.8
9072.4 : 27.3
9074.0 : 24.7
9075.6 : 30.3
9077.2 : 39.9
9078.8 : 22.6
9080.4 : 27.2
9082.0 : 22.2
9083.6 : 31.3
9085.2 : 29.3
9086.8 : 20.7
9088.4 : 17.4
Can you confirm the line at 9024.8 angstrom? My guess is [N II] 6583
